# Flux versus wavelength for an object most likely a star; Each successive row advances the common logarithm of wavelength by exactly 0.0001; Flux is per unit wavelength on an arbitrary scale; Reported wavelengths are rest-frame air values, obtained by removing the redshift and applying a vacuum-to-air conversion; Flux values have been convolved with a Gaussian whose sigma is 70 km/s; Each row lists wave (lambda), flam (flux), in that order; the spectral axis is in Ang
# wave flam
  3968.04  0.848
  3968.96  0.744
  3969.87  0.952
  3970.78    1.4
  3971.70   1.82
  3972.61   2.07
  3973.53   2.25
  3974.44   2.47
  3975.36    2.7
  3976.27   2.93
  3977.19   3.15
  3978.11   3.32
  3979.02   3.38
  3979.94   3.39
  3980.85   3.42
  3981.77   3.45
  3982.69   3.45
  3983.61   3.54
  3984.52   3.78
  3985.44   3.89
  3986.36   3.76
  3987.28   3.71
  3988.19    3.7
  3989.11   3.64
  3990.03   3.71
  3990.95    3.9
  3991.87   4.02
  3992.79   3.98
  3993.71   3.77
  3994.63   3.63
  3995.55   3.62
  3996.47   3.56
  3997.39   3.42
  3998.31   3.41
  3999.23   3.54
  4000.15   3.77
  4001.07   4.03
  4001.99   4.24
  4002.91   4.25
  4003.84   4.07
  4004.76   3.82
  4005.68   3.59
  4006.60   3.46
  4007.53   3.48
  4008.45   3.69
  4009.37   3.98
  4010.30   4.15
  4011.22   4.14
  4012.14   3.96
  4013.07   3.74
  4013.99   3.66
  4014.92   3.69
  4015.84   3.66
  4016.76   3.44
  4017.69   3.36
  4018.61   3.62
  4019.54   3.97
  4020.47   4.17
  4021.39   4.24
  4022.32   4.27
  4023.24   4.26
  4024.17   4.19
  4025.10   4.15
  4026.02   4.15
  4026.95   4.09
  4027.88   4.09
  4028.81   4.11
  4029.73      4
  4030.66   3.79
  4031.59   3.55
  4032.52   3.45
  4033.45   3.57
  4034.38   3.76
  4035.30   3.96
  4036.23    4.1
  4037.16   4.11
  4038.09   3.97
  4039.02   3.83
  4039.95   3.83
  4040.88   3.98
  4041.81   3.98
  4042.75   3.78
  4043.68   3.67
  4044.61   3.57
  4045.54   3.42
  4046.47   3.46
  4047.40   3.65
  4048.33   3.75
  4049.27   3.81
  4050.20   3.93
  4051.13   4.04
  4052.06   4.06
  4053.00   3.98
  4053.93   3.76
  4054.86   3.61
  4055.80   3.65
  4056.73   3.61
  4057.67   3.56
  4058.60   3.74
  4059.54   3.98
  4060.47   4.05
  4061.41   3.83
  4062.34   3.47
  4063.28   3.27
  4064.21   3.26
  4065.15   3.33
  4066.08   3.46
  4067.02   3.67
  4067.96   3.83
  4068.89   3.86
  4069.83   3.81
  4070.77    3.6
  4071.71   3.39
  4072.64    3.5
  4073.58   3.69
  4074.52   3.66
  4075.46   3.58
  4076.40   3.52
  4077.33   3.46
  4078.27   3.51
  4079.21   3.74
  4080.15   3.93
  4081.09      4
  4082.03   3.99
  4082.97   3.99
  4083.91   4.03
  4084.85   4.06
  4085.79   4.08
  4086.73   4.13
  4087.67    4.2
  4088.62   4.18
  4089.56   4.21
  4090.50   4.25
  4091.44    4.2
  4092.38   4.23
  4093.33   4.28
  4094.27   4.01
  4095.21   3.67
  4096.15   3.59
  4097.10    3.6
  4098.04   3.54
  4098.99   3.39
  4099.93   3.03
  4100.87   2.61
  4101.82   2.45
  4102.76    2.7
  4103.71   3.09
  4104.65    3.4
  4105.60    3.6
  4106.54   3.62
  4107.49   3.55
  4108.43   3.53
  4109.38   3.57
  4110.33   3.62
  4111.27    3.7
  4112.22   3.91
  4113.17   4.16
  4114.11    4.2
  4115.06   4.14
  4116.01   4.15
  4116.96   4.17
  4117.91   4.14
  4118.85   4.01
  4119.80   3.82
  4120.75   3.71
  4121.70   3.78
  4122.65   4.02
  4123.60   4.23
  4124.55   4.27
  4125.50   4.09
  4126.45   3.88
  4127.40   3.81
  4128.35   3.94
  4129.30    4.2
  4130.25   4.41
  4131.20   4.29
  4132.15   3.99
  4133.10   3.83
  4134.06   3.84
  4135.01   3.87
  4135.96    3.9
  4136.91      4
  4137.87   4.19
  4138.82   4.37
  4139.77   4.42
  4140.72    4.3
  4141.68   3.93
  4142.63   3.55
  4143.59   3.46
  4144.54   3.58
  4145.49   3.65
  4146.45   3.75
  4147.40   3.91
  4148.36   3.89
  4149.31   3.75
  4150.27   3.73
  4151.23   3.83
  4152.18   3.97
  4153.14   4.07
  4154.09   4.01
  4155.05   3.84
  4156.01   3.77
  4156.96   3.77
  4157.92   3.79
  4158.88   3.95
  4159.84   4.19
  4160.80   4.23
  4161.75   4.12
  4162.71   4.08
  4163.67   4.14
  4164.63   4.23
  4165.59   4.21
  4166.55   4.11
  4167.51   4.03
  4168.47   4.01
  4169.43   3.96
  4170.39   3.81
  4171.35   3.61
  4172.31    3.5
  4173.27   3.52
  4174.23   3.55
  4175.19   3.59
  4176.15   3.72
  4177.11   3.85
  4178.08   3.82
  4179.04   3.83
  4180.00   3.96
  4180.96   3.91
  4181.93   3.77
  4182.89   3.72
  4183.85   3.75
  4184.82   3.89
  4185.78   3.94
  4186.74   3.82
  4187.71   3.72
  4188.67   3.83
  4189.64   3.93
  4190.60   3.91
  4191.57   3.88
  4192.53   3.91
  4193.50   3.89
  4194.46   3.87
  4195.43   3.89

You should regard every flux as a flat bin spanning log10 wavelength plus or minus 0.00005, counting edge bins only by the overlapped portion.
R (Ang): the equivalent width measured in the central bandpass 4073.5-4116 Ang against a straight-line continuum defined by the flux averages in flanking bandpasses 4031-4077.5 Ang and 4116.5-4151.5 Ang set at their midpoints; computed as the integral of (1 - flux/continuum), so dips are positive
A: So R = 1.2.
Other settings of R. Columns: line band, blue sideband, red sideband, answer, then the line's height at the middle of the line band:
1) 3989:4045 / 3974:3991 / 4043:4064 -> -4.4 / 3.57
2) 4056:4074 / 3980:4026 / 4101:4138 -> 0.9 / 3.81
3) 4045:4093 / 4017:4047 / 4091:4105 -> -2.0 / 3.64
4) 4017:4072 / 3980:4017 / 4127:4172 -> 0.1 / 3.81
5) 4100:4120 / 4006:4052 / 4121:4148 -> 1.7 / 3.95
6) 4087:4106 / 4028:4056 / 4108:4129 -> 1.4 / 3.91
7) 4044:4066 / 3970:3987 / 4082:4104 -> -1.3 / 3.48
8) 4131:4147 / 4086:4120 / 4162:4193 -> -0.6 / 3.8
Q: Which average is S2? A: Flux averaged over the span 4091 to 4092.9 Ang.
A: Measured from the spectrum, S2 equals 4.2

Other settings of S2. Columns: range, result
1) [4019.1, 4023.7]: 4.19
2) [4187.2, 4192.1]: 3.85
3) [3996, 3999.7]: 3.49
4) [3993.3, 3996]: 3.67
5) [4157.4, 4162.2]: 4.05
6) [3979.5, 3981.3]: 3.42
